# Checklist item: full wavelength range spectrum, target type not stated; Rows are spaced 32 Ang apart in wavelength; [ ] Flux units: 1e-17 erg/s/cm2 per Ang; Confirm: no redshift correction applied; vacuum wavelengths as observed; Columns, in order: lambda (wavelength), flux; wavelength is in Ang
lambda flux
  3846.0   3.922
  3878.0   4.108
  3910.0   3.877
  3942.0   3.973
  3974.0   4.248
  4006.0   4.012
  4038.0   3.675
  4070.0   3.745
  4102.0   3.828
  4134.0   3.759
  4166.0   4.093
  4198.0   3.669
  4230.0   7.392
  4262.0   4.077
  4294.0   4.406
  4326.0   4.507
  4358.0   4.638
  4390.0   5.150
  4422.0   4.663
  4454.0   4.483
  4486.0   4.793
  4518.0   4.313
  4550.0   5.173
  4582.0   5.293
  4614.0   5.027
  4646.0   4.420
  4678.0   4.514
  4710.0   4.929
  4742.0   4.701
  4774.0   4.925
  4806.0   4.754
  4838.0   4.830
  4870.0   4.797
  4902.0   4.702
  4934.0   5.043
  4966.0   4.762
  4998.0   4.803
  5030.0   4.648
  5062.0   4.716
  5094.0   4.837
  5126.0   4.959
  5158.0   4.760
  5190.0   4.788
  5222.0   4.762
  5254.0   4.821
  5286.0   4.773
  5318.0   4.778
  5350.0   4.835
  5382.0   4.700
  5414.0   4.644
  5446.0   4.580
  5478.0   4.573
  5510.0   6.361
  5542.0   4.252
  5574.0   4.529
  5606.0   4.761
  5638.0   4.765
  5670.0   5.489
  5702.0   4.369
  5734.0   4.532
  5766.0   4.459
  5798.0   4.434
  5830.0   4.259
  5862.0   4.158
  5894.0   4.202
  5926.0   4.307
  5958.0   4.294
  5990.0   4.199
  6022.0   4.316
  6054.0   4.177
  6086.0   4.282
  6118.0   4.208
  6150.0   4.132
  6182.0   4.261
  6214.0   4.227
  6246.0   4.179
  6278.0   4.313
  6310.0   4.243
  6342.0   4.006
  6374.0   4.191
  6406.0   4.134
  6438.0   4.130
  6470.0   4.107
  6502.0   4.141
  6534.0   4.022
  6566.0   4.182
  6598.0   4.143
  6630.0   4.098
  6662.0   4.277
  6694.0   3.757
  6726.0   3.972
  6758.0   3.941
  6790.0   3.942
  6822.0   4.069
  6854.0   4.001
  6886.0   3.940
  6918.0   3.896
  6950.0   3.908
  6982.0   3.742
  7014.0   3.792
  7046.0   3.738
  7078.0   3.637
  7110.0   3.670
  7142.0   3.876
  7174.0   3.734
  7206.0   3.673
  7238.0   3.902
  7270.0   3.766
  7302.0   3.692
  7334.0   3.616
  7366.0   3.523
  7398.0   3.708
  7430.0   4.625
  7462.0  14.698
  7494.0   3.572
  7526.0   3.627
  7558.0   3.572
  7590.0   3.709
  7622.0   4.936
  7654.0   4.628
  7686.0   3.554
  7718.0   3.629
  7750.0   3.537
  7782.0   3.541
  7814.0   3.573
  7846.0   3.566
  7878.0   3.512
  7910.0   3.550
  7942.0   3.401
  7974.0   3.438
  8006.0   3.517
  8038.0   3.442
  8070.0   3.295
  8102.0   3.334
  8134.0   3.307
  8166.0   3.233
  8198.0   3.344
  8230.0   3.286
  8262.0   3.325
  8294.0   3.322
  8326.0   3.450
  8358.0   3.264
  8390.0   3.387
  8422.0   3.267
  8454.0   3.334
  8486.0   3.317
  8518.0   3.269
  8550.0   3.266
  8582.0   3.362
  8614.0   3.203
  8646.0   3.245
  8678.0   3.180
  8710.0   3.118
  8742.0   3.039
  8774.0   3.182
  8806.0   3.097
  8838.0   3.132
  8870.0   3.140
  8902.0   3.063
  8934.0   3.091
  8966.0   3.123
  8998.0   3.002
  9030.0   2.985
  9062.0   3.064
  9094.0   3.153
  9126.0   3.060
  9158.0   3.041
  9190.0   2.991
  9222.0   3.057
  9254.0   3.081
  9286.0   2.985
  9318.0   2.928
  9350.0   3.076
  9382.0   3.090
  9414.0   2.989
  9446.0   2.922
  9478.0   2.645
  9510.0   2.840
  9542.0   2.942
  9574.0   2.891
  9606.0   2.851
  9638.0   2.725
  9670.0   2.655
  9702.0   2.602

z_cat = 0.135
